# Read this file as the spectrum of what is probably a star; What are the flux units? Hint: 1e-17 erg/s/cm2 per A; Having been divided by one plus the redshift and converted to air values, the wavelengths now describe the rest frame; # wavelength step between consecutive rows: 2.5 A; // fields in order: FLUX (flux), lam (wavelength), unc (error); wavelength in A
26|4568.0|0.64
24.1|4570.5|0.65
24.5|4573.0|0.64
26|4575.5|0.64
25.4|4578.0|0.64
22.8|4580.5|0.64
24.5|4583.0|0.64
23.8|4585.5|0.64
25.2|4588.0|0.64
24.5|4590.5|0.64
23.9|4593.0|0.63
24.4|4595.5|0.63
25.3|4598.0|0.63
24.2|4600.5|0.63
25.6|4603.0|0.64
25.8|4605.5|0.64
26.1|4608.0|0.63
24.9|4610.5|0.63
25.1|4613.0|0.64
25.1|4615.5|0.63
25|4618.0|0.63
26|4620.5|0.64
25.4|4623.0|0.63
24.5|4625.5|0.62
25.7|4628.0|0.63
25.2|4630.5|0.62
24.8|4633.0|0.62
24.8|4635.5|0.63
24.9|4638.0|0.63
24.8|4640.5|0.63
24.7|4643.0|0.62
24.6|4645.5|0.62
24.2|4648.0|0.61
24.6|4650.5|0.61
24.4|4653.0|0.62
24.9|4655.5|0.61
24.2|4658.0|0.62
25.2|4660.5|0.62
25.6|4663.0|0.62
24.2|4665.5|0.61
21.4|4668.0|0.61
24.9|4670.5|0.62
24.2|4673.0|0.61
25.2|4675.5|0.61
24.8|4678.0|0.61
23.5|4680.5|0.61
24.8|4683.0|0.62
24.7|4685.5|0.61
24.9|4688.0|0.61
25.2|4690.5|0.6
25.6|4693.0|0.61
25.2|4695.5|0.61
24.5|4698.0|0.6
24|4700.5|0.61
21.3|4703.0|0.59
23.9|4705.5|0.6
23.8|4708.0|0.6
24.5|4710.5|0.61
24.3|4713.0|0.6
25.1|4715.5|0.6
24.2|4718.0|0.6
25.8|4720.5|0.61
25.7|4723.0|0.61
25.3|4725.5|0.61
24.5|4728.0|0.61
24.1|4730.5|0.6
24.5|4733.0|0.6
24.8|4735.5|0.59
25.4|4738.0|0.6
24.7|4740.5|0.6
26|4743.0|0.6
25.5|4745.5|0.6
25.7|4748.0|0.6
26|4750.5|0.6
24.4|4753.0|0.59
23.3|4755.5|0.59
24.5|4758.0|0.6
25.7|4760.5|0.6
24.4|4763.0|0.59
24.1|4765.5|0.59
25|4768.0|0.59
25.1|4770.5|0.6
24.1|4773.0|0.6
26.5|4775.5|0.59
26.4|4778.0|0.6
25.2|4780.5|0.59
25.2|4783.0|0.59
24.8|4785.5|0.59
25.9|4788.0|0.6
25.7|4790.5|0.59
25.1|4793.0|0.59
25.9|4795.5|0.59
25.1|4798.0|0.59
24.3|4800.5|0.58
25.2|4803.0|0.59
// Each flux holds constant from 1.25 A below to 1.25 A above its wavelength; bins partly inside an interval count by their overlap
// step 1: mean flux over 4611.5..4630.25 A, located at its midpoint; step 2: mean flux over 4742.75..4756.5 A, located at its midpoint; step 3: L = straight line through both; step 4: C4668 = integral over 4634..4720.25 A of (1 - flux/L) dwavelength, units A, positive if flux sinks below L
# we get 2.5 A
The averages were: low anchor 25.2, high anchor 25.1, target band 24.5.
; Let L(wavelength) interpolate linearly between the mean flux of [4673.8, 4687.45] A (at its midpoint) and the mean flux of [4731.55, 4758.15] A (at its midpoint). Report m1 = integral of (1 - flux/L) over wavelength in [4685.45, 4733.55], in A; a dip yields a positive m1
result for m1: 0.4 A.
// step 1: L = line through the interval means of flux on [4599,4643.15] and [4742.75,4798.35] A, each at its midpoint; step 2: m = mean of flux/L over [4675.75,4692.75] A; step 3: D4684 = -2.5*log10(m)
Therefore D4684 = 0.02 mag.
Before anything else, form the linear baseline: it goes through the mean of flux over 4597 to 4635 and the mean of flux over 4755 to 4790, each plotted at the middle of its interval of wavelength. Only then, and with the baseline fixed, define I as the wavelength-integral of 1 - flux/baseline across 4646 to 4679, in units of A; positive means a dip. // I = 1.0 A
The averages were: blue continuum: 25.2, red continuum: 25.1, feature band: 24.4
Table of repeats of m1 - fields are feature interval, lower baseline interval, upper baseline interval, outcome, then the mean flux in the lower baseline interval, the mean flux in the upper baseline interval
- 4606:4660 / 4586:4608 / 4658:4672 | -0.9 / 24.9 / 24.3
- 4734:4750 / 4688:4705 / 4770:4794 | -0.3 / 24.3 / 25.4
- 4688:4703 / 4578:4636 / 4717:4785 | 0.2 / 24.9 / 25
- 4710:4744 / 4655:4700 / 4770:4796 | 0.1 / 24.6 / 25.4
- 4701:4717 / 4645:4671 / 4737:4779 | 0.6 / 24.4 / 25.1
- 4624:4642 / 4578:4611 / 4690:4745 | -0.2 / 24.7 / 24.7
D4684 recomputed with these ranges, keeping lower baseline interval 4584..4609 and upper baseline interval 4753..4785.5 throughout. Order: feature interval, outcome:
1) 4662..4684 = 0.028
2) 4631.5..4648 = 0.007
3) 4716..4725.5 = -0.014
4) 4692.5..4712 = 0.038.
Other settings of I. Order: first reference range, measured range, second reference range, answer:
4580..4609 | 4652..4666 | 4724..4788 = 0.0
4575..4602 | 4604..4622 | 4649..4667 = -0.6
